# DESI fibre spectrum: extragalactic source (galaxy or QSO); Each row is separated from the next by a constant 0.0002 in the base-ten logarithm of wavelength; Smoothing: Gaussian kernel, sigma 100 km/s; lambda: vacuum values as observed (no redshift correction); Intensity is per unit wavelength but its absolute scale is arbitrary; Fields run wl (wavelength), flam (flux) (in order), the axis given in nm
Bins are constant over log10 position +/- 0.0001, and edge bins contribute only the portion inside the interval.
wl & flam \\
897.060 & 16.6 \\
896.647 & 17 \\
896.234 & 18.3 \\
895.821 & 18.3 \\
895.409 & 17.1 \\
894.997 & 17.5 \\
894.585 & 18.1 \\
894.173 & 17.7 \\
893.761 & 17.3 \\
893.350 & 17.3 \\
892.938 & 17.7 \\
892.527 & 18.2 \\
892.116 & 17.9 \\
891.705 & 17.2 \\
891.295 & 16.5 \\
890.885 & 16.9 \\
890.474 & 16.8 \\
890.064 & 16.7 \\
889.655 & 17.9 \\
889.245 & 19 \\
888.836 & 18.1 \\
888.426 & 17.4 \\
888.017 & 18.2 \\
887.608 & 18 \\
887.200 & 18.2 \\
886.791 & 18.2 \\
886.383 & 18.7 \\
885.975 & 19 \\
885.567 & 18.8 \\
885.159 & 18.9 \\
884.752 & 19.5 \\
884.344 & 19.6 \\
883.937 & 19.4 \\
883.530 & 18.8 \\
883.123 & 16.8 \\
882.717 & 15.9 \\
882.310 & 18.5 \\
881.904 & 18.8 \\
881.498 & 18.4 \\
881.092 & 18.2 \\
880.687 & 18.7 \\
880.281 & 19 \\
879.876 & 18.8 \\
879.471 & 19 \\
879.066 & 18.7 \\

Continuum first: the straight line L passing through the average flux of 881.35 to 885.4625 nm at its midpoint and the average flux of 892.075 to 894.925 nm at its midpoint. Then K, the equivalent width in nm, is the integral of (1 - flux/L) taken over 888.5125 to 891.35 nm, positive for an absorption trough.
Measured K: 0.083 nm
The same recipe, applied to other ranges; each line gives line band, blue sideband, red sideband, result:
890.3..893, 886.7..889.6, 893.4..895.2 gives 0.08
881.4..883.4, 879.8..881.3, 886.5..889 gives 0.09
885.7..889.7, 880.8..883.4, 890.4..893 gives -0.17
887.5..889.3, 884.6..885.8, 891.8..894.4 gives 0.04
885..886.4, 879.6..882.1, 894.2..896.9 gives -0.04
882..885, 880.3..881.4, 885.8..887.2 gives 0.03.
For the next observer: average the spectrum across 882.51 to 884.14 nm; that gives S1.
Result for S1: 17.7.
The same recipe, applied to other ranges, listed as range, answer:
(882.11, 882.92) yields 17.2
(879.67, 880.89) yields 18.8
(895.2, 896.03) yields 17.7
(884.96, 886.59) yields 18.8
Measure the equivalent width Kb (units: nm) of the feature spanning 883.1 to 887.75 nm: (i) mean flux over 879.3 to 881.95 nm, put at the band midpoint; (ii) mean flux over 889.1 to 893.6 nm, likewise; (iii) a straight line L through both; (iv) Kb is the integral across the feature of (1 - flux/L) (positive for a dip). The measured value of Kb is -0.155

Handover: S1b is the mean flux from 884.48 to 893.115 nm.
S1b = 18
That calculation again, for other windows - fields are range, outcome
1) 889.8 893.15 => 17.2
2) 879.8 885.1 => 18.5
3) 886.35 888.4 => 18.2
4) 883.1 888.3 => 18.7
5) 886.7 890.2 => 18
